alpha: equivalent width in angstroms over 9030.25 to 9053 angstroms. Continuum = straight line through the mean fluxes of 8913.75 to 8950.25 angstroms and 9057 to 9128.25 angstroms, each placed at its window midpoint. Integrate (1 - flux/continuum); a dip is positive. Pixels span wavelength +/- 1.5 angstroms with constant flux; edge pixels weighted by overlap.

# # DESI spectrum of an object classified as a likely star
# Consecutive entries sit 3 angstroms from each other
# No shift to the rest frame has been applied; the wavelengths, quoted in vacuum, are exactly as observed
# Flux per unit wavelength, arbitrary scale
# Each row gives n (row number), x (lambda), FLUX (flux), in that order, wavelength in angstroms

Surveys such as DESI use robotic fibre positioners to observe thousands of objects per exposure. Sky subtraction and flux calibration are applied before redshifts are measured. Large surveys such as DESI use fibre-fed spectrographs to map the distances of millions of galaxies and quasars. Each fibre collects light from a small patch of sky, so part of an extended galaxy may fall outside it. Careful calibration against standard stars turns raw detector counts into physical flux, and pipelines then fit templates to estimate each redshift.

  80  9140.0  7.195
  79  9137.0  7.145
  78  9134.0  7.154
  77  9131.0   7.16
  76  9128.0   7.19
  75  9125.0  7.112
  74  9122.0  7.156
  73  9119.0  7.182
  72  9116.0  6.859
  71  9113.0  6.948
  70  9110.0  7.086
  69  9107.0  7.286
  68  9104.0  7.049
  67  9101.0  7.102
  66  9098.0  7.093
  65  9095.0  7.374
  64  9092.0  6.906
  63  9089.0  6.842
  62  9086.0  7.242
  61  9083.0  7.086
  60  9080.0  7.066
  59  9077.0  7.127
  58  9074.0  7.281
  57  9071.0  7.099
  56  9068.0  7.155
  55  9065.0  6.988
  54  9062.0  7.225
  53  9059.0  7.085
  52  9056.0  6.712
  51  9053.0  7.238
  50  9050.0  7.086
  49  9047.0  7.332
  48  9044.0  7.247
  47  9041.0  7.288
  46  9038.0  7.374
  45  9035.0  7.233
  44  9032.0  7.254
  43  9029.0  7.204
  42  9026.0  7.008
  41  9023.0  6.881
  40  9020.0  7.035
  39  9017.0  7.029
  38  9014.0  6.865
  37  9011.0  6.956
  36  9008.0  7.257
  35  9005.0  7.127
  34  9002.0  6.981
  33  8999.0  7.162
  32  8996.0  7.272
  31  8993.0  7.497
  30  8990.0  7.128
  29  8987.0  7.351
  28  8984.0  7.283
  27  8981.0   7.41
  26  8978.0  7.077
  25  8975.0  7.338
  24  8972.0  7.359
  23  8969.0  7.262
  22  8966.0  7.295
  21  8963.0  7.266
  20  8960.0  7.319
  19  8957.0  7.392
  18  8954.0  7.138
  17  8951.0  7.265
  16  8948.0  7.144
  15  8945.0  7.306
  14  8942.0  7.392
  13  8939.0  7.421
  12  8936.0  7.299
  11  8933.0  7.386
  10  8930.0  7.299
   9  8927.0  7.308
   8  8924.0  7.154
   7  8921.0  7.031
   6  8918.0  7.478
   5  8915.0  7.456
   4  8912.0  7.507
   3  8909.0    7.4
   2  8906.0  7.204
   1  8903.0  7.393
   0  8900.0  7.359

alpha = -0.29 angstroms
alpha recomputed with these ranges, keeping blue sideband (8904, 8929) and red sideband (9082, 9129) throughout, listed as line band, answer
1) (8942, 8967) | 0.00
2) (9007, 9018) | 0.29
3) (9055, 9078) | 0.16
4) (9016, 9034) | 0.29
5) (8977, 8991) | -0.04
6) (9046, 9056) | 0.03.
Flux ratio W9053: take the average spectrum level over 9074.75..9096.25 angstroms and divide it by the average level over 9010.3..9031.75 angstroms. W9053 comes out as 1.01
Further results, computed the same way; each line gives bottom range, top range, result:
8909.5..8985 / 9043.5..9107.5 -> 0.97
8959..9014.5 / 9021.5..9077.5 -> 0.99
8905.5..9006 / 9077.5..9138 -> 0.97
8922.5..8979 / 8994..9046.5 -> 0.98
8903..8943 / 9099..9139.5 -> 0.97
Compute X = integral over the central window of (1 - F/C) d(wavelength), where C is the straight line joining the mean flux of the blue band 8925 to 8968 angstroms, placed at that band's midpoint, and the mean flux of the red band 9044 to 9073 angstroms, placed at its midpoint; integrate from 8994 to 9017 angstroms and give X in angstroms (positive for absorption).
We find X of 0.3 angstroms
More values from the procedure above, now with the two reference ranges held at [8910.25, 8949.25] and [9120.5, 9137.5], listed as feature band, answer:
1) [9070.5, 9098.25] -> 0.3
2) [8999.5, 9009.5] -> 0.2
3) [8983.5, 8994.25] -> -0.1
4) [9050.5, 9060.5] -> 0.3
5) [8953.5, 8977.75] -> 0.0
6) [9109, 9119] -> 0.2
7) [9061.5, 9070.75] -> 0.1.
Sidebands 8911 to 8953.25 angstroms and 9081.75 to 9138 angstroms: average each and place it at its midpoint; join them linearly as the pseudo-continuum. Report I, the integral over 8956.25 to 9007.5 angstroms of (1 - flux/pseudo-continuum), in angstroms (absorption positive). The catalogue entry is -0.1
